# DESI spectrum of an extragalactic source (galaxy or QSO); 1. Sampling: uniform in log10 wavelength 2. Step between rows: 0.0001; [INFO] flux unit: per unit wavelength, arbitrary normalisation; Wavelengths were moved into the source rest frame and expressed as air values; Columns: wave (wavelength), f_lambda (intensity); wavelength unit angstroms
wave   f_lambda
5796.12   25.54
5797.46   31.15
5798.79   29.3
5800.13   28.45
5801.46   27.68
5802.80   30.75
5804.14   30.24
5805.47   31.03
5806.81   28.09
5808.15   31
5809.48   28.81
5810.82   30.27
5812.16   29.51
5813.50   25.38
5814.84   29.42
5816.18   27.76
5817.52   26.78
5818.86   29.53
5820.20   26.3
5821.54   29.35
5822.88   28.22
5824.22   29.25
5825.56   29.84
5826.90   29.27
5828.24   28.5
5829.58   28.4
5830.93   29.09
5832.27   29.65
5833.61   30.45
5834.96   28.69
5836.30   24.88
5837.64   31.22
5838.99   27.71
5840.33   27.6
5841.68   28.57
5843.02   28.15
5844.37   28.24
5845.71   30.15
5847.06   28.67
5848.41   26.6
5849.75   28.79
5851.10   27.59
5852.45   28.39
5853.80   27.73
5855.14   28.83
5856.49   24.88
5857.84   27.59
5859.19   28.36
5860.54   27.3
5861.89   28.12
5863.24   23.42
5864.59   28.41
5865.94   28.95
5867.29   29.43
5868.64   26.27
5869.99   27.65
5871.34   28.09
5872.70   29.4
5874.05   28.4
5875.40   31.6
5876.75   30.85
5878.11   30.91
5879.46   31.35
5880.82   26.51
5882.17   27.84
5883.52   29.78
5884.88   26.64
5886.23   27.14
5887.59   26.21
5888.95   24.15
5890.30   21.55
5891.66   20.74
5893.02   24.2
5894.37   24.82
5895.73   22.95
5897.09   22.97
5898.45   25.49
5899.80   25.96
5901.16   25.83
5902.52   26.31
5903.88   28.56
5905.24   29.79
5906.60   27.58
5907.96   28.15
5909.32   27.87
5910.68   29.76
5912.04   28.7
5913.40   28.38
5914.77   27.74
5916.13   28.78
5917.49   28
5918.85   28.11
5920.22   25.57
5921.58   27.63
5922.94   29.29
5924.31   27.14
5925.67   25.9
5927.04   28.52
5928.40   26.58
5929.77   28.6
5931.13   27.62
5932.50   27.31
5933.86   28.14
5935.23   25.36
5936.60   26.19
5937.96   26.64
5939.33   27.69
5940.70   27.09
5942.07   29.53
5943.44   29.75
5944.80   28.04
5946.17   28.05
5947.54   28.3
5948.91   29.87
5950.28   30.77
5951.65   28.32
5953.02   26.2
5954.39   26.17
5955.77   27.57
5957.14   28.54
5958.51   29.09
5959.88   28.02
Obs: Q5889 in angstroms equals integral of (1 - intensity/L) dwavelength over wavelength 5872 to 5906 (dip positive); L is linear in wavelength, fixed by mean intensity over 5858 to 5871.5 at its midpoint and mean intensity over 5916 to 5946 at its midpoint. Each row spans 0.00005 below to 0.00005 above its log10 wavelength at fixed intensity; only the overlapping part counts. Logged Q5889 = 1.0 angstroms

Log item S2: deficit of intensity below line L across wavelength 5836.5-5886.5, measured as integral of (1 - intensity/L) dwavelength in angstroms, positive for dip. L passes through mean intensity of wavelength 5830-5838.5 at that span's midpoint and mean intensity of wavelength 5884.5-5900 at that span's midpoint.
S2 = -2.9 angstroms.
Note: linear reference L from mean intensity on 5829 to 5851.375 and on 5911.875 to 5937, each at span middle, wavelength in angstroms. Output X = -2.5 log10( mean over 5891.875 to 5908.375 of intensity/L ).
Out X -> 0.079 mag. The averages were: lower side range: 28.5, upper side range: 27.5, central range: 25.9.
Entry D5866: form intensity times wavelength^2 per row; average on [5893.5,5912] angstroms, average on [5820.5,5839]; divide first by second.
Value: 0.9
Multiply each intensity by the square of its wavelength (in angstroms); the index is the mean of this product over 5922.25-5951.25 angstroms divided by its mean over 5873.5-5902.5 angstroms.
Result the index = 1.07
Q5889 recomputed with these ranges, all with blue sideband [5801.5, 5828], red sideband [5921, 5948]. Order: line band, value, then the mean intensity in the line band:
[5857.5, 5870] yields 0.4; 27.5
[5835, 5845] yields 0.2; 28.1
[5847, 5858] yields 0.4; 27.6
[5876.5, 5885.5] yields -0.3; 29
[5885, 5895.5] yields 1.5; 24.2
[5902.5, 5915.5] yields -0.2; 28.4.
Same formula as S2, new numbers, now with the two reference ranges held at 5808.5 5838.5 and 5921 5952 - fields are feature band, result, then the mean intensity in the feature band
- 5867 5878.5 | -0.3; 29.1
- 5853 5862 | 0.3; 27.5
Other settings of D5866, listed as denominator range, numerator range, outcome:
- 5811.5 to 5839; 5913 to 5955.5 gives 1.01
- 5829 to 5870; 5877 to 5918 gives 0.97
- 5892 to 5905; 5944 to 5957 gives 1.13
